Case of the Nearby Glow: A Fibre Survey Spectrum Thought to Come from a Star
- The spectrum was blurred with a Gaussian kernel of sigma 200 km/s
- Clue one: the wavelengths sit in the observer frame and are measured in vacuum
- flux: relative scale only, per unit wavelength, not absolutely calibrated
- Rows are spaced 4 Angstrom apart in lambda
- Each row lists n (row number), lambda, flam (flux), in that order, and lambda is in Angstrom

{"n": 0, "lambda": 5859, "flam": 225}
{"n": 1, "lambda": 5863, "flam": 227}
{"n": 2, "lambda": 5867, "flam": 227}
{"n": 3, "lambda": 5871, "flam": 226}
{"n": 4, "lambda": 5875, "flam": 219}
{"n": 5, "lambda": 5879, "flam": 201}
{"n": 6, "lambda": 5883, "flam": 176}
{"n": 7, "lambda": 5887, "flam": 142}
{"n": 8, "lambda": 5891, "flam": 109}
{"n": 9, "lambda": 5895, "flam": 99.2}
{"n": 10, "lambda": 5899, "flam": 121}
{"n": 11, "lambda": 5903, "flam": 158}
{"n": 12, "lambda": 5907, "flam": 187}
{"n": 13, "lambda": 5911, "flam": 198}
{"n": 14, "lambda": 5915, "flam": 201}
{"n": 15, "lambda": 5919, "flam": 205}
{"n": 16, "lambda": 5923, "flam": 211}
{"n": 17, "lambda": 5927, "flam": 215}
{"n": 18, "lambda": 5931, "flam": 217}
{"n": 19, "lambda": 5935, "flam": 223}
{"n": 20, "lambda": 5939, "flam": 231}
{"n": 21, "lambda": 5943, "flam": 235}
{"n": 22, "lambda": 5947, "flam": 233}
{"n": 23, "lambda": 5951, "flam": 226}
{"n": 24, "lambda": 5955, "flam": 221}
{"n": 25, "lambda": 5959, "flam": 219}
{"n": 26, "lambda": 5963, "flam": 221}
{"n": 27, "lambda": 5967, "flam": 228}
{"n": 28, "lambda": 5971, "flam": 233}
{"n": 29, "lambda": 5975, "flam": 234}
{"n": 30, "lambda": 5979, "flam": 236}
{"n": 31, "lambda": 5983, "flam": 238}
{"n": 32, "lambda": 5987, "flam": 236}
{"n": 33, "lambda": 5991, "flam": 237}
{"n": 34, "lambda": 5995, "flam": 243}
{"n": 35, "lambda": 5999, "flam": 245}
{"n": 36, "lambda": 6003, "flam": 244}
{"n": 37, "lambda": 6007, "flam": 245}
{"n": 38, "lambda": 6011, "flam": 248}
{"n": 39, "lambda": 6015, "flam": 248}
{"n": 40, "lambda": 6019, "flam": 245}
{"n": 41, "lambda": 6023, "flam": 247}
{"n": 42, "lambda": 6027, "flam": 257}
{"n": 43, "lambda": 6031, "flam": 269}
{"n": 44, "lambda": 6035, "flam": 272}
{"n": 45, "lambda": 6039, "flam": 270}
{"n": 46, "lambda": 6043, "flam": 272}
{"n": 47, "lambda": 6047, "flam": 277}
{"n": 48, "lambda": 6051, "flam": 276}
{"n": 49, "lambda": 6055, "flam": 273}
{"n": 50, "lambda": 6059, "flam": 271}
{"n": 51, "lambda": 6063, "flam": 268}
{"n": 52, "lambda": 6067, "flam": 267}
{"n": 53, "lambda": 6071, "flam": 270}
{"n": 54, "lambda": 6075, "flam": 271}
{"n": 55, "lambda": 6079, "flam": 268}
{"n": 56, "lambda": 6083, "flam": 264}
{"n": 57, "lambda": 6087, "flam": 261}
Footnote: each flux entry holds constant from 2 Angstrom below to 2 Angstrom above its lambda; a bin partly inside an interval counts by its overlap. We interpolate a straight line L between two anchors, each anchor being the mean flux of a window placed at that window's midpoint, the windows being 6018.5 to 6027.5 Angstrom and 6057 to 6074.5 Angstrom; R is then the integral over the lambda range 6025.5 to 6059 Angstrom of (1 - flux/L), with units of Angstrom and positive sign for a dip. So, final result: -1.7 Angstrom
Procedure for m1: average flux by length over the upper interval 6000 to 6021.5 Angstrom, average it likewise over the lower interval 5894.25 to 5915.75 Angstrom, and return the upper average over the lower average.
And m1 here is 1.52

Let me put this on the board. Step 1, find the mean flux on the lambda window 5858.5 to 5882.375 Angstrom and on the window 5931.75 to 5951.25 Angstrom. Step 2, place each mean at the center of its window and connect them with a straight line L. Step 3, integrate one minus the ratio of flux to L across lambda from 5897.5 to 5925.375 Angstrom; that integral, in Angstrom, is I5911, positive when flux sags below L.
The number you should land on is 4.97 Angstrom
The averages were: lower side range 218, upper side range 229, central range 185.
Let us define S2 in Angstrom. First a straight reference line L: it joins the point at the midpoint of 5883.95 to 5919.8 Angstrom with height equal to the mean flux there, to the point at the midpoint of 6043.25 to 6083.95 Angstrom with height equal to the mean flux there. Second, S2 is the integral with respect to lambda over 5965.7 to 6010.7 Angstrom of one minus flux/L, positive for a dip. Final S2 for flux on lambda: -4.39 Angstrom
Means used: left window 157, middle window 239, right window 271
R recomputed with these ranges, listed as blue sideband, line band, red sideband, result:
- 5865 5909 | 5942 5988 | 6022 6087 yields -3.1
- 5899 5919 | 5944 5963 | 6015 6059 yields -1.3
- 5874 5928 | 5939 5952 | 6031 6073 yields -1.9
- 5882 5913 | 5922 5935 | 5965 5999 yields -2.6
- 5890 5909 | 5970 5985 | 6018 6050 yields -1.8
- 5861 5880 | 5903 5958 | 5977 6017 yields 4.2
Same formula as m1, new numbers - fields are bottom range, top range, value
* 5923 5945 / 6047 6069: 1.22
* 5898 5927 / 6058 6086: 1.43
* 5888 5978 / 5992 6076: 1.30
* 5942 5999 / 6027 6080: 1.17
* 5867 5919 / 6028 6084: 1.56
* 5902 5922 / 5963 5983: 1.21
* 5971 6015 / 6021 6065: 1.12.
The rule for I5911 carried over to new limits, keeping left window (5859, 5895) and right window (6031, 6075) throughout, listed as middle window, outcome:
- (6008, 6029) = 0.5 Angstrom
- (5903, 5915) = 0.9 Angstrom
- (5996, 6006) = 0.1 Angstrom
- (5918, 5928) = 0.0 Angstrom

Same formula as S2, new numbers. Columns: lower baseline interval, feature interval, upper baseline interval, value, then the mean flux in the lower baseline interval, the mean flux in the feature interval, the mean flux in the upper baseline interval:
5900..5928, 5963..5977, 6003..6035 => -0.4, 193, 230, 252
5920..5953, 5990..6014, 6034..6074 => 0.6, 223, 244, 272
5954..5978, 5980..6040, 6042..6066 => 0.2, 227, 249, 273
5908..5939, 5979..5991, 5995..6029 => 0.0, 211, 237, 247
